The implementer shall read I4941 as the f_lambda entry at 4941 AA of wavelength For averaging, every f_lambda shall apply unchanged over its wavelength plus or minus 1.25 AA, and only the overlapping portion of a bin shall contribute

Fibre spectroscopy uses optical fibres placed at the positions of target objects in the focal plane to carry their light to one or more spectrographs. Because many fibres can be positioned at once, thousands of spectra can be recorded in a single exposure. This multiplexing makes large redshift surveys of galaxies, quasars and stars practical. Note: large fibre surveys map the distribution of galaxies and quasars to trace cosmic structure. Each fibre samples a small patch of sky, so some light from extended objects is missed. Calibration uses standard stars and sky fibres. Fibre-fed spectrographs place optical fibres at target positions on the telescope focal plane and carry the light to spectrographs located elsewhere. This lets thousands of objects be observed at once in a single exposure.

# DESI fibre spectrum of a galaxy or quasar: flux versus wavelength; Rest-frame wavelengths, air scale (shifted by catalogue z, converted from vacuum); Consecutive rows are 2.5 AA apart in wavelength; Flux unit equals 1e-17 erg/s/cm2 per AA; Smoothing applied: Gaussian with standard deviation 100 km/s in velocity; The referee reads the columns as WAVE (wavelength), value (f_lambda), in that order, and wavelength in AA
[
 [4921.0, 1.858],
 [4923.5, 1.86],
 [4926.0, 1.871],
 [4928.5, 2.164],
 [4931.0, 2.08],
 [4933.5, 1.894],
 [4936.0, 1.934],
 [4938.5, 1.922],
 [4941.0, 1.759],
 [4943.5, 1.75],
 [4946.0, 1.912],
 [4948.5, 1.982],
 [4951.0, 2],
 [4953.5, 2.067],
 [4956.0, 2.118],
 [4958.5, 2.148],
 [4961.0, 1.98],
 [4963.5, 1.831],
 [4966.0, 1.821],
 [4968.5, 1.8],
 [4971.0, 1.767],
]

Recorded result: 1.759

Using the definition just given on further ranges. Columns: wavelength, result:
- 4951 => 2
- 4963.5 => 1.831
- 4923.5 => 1.86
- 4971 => 1.767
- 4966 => 1.821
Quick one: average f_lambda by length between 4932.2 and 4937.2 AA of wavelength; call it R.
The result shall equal 1.92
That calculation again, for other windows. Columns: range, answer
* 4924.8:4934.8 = 2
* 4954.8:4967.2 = 1.98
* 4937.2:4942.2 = 1.84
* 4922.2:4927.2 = 1.87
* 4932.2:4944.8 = 1.85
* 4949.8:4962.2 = 2.06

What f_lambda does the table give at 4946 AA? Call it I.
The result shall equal 1.912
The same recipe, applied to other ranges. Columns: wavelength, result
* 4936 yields 1.934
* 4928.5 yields 2.164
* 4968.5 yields 1.8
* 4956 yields 2.118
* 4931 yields 2.08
